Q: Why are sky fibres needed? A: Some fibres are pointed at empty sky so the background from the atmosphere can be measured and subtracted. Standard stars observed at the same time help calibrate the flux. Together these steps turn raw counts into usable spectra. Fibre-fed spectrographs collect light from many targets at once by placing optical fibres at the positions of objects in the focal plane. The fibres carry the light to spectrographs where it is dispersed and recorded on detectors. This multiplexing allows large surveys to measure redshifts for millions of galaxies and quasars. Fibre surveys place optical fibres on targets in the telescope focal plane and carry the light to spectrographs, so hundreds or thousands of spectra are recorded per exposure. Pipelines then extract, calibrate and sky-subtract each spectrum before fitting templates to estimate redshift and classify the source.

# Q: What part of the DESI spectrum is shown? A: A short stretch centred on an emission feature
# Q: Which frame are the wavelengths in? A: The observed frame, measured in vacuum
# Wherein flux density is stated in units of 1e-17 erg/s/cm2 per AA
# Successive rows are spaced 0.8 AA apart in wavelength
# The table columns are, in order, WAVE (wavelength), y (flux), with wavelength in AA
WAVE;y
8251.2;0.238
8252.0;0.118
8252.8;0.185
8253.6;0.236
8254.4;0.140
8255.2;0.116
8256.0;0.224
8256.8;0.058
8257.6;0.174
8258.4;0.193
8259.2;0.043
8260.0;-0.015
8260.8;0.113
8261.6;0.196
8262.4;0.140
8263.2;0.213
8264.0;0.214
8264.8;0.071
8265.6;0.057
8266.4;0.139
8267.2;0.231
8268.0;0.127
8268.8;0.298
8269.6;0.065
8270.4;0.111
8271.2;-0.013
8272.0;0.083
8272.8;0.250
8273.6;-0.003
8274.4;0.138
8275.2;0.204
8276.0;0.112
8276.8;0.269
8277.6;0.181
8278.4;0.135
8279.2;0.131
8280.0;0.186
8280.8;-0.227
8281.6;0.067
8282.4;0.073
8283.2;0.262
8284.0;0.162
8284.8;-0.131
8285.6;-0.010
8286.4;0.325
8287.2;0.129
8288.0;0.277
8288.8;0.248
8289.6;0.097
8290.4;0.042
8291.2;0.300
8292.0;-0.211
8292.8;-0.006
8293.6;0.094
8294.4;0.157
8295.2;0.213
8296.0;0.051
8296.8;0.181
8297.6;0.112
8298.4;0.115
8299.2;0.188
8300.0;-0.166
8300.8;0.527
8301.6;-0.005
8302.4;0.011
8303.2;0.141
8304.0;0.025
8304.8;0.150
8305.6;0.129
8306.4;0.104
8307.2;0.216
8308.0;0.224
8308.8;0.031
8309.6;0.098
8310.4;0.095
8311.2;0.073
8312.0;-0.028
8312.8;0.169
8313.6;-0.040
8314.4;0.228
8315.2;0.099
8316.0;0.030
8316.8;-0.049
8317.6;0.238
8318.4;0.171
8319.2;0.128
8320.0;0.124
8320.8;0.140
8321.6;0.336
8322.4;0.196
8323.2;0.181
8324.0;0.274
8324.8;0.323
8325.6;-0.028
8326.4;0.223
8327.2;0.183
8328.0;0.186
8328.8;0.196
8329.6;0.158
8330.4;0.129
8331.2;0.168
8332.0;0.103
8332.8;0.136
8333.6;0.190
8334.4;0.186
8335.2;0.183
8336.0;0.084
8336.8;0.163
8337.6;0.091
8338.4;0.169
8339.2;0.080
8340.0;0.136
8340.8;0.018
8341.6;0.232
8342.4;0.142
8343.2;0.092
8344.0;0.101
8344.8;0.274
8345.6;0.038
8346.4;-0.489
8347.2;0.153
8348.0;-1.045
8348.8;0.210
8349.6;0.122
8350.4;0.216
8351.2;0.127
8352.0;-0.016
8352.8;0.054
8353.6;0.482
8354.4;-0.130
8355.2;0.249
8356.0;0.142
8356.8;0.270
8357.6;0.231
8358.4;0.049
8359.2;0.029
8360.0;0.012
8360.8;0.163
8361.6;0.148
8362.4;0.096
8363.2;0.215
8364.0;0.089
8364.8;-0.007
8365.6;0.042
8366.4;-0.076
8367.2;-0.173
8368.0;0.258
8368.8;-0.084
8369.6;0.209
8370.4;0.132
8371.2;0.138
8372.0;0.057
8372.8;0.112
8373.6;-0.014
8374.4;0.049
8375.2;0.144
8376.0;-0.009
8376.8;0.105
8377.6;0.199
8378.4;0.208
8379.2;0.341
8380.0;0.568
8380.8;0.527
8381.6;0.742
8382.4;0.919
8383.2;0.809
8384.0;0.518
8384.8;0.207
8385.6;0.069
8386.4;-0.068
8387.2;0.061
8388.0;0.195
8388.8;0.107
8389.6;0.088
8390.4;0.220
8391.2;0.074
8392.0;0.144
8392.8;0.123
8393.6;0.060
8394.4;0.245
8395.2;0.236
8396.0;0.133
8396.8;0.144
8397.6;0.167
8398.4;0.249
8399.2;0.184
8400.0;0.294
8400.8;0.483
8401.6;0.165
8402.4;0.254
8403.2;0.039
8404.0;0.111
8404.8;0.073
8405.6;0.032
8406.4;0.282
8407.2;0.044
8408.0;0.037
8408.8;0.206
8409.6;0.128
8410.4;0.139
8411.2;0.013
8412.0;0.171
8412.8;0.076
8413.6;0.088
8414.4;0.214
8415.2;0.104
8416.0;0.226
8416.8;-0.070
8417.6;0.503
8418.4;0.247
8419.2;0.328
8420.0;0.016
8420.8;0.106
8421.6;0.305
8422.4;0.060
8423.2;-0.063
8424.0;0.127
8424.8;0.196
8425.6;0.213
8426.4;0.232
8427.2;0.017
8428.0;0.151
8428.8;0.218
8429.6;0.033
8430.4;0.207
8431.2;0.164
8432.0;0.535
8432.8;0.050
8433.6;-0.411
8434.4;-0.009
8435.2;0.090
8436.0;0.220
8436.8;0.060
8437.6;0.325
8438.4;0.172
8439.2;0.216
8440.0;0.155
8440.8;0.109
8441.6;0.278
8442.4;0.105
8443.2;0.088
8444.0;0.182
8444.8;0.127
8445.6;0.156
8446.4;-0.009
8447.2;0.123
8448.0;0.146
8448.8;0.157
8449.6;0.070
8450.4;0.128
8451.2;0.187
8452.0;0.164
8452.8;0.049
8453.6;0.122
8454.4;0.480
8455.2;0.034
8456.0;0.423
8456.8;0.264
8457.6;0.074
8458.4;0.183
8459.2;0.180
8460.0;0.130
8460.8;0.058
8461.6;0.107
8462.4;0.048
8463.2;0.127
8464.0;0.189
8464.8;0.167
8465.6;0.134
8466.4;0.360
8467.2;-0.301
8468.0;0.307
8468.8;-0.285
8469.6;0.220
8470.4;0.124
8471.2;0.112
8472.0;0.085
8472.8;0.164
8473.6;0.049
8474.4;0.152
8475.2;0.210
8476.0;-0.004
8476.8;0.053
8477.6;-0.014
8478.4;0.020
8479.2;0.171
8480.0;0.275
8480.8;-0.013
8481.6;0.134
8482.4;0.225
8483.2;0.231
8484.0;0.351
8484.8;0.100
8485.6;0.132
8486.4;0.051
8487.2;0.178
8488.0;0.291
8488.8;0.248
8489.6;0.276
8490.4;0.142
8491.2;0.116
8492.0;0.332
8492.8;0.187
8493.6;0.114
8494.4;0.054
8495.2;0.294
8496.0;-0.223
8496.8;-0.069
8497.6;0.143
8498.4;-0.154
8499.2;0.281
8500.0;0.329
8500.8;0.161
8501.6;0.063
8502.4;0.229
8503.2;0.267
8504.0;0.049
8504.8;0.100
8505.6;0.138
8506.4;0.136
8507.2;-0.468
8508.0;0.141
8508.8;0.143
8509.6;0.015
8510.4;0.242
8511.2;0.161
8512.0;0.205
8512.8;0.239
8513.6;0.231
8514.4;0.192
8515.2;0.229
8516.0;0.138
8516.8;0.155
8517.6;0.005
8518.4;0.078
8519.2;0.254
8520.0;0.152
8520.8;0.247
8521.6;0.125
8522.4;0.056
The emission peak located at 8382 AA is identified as H-gamma 4340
